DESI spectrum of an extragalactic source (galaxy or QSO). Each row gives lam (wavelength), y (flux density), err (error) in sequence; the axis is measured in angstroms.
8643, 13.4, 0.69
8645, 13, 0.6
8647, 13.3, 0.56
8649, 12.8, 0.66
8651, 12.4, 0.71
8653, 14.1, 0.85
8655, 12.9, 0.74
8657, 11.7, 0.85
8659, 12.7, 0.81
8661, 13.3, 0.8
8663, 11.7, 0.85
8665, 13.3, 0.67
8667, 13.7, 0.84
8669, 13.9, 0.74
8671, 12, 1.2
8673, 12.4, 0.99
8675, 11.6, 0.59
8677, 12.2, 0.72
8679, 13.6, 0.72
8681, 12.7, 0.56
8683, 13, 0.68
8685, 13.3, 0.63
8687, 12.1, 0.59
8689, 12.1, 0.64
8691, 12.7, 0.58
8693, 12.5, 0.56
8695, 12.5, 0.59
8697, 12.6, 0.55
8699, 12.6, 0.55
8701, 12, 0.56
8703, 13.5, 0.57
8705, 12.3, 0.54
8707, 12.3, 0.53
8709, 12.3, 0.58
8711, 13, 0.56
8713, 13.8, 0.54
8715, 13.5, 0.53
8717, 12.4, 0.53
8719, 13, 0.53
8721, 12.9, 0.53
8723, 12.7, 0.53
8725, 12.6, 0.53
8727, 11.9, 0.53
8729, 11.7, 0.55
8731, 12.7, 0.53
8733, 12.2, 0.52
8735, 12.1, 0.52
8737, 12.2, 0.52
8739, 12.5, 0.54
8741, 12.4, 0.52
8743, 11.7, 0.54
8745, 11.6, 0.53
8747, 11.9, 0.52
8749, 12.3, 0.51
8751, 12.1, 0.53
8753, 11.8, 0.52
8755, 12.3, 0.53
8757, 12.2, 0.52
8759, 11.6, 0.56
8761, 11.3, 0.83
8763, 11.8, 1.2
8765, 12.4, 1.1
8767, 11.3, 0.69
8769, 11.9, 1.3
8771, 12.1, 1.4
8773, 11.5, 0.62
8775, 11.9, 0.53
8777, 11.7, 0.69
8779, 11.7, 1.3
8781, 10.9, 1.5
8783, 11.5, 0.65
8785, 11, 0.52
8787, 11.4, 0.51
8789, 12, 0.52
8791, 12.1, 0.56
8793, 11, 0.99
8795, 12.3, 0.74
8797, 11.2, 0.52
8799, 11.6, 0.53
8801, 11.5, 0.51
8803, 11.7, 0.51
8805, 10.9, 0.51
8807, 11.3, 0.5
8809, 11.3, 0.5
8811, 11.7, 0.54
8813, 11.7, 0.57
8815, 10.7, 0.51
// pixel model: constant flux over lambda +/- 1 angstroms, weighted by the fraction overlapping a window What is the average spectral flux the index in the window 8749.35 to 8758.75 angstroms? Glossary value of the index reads 12.1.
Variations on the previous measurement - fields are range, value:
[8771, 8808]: 11.5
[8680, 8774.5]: 12.3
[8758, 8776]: 11.8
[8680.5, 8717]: 12.7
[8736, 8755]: 12.1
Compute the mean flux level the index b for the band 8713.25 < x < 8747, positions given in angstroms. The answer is 12.4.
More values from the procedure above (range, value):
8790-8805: 11.6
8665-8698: 12.7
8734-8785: 11.9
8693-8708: 12.5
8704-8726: 12.8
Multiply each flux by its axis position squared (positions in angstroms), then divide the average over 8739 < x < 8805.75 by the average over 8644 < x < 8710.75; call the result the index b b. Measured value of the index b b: 0.94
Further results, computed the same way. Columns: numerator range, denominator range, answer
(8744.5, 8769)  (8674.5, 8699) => 0.96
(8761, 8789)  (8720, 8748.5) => 0.96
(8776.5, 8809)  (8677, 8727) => 0.92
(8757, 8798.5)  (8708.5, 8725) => 0.91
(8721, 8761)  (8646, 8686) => 0.96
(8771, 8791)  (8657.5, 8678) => 0.94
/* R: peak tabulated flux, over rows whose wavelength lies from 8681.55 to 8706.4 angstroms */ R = 13.5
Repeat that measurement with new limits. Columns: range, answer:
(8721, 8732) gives 12.9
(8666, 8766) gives 13.9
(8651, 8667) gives 14.1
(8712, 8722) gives 13.8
